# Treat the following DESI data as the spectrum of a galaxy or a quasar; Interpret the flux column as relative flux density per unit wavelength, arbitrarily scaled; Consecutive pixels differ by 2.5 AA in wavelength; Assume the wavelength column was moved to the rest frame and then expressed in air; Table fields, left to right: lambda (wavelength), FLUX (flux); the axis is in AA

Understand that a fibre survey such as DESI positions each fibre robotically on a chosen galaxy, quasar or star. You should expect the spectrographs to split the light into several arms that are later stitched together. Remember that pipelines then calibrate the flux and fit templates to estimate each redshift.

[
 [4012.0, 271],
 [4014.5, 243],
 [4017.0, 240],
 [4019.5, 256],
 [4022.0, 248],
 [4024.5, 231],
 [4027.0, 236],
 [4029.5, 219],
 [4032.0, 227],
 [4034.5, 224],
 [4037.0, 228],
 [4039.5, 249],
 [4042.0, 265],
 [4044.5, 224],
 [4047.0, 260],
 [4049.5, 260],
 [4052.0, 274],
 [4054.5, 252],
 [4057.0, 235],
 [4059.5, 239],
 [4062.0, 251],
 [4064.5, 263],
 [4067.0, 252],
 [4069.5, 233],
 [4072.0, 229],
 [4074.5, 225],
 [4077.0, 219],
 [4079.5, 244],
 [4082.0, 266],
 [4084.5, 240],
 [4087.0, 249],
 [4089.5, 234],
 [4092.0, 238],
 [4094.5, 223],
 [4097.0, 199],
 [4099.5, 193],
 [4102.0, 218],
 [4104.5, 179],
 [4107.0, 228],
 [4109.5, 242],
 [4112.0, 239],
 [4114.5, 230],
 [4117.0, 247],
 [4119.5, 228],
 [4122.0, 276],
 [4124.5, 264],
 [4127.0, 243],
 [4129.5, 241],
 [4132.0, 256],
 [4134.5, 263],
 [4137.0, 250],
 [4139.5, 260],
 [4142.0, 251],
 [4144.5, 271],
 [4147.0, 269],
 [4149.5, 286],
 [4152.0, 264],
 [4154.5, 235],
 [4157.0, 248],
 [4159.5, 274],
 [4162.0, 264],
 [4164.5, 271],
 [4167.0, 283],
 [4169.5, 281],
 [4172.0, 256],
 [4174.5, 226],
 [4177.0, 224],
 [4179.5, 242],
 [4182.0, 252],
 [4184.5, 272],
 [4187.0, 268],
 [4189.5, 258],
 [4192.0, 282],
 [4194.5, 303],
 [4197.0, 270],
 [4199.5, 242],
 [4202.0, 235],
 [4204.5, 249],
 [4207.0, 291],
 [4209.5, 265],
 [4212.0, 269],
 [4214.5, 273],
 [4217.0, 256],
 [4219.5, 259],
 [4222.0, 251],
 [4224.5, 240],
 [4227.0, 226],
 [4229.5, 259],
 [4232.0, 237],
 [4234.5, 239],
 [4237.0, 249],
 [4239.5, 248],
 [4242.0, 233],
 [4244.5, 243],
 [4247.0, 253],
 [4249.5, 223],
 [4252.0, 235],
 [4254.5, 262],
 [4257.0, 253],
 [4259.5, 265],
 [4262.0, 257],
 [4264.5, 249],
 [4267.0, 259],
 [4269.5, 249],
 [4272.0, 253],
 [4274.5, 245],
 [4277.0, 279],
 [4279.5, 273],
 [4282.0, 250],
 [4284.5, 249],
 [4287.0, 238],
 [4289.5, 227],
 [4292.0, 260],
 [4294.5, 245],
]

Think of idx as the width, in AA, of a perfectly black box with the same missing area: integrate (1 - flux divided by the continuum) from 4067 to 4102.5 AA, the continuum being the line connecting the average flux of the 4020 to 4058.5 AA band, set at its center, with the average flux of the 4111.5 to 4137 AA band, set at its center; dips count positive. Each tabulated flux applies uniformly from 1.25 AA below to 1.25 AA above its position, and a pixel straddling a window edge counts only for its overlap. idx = 2.3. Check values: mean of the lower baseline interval 242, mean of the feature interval 230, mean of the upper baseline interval 249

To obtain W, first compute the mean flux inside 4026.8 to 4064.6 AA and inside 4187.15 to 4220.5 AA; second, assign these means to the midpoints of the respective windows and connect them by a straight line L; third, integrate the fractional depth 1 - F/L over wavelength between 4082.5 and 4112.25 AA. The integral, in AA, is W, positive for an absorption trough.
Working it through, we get 3.2 AA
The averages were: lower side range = 244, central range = 224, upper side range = 266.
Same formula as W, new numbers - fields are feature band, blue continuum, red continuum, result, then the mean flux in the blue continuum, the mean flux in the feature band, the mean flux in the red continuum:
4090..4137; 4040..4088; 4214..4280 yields 2.5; 246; 234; 250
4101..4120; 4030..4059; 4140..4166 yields 2.2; 244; 226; 263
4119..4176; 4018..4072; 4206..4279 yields -2.5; 244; 259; 252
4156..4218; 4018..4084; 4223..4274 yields -4.3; 243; 262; 247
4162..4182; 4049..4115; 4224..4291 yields -1.1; 235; 255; 248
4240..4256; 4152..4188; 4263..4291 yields 0.7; 257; 242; 252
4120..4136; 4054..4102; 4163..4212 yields -0.5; 235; 256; 262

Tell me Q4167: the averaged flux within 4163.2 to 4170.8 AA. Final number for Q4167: 278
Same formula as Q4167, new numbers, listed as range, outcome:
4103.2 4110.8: 216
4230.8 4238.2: 242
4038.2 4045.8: 246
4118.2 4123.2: 252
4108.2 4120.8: 237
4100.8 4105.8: 199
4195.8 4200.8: 256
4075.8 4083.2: 243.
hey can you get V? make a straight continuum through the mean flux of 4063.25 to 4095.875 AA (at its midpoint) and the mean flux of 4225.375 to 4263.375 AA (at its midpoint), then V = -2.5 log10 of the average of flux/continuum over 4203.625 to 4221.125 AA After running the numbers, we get -0.09 mag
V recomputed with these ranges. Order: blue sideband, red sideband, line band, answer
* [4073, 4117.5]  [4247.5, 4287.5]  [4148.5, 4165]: -0.11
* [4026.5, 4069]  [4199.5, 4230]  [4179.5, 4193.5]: -0.05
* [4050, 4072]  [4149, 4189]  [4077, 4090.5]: 0.03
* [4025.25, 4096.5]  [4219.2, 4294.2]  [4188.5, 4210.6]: -0.08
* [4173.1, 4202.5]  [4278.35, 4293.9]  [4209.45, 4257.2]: 0.02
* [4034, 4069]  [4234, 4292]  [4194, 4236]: -0.03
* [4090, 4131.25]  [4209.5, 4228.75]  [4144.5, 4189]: -0.07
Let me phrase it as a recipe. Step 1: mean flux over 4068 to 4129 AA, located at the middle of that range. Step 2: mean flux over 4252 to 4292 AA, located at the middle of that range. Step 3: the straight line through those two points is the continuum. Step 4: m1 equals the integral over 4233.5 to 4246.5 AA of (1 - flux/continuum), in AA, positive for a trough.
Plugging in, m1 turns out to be 0.3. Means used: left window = 233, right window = 253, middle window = 243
